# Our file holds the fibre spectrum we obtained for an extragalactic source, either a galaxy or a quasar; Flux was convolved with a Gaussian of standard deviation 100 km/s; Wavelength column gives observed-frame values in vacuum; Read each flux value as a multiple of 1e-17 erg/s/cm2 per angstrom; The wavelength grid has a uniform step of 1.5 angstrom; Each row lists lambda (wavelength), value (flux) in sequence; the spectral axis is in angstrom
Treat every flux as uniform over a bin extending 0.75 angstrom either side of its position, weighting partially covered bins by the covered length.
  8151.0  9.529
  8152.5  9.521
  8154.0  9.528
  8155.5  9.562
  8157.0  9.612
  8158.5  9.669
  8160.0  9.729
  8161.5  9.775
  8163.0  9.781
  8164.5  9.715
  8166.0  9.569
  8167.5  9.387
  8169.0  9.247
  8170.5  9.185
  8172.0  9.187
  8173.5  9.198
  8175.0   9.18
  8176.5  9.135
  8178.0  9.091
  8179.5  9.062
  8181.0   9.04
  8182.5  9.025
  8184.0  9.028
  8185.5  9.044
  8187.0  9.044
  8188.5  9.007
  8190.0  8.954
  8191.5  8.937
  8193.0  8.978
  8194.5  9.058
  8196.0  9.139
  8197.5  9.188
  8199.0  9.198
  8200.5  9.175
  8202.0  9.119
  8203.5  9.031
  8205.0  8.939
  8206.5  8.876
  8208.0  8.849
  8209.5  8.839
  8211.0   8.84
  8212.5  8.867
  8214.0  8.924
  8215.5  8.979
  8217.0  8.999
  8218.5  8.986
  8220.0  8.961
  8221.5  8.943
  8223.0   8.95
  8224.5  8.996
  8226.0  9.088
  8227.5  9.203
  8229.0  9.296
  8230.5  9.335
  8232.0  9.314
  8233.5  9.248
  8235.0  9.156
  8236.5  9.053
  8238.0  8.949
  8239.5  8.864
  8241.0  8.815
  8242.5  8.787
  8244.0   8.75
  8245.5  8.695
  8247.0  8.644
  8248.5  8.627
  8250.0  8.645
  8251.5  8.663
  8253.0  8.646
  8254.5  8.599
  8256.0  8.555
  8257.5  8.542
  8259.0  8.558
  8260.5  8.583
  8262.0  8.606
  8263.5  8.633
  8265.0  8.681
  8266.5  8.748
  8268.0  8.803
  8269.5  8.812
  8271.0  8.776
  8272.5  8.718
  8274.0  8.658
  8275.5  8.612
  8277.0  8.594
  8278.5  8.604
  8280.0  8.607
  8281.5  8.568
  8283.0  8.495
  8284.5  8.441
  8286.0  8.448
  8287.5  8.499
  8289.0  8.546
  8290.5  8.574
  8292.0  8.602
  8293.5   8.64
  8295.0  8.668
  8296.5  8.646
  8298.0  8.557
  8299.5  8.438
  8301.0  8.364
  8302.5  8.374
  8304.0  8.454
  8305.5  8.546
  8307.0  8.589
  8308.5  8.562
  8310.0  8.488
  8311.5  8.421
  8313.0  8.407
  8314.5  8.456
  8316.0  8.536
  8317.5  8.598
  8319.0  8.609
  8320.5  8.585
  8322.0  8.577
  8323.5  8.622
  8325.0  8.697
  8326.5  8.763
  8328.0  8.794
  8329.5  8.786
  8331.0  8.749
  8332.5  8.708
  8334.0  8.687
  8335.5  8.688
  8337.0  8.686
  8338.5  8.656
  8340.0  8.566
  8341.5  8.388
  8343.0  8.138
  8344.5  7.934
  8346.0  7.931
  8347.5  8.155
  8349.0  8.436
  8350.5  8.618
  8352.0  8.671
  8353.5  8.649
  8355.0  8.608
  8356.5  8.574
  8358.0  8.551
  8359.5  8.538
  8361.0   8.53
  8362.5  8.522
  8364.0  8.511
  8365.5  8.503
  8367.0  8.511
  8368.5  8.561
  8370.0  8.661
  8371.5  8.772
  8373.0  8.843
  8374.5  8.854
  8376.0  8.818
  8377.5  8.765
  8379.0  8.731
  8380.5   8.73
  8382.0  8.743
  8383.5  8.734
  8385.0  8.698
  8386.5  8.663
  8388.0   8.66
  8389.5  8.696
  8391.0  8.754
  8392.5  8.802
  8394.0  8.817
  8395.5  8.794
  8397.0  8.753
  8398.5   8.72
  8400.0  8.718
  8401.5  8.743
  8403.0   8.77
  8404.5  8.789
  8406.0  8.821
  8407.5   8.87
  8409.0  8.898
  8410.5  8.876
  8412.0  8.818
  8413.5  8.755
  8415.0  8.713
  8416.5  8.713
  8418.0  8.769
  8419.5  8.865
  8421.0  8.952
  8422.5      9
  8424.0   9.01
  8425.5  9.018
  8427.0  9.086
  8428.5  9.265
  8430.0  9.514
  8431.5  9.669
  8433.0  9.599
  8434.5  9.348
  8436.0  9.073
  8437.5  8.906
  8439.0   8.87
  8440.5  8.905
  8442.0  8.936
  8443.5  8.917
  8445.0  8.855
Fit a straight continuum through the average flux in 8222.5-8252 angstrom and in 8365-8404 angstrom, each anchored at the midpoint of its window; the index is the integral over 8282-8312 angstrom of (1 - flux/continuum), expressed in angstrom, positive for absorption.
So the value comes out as 1.2 angstrom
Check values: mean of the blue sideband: 8.96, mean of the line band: 8.52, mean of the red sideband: 8.73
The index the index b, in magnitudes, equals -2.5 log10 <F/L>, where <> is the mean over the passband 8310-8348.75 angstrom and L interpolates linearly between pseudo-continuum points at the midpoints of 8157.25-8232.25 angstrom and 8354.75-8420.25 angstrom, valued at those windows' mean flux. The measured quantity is 0.040 mag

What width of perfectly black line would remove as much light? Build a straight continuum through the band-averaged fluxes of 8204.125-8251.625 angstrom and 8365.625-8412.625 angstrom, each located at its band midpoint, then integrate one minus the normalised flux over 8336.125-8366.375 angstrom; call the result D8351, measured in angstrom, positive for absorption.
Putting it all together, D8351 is 1.16 angstrom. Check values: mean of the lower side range 8.94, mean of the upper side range 8.75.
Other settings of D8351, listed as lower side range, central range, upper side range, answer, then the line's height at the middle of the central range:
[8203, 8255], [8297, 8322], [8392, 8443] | 1.2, 8.93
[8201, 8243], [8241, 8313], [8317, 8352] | 1.5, 8.78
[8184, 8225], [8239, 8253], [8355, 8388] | 0.3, 8.91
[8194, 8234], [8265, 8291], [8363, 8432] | 1.0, 8.97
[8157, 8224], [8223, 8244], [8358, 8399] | -0.1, 9.03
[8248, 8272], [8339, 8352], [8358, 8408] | 0.6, 8.69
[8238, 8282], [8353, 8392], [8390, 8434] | 0.9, 8.86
